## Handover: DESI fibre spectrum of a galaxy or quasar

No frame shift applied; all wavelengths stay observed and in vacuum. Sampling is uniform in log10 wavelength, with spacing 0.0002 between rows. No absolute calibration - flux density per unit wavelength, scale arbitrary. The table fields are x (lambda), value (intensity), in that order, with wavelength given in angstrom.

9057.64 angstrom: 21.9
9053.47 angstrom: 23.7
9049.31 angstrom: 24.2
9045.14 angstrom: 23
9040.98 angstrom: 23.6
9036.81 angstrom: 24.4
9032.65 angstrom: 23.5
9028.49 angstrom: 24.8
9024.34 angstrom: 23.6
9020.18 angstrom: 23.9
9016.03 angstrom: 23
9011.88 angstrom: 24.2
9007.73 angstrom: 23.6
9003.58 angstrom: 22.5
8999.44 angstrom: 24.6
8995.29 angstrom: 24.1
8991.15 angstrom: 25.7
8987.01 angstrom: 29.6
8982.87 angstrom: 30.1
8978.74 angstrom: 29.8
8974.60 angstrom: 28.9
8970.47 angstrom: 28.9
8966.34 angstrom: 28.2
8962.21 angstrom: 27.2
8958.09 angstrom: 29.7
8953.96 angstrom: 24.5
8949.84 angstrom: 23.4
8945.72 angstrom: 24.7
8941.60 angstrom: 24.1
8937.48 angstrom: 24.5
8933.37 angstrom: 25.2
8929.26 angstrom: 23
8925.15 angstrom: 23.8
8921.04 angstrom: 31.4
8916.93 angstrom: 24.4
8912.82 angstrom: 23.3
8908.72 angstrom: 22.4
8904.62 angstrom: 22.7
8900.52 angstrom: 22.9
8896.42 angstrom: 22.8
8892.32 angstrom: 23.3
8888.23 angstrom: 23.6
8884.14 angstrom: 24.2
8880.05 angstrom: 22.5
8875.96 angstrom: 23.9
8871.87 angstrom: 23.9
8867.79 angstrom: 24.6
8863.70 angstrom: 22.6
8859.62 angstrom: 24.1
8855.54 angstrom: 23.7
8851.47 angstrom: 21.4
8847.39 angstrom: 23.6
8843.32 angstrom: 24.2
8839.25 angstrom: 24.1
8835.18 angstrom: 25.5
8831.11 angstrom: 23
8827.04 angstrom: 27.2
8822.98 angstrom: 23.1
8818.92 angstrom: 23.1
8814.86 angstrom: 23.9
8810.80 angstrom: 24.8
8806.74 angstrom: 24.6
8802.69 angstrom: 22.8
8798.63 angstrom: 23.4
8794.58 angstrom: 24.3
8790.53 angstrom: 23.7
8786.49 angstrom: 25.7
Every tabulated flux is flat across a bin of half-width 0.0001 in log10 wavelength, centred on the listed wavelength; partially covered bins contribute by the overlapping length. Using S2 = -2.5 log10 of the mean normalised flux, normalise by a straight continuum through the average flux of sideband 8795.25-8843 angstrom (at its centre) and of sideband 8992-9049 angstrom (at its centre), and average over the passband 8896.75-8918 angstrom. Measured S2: 0.04 mag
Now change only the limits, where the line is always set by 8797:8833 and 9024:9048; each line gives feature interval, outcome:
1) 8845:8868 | 0.03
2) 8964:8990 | -0.21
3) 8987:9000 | -0.07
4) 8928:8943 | -0.02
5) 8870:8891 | 0.02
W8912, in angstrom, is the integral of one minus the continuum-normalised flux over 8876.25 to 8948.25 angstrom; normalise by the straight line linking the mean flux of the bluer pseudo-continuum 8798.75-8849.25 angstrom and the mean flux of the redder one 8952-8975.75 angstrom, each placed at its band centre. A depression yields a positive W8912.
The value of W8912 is 6.7 angstrom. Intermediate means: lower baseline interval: 24.1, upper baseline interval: 27.9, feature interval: 24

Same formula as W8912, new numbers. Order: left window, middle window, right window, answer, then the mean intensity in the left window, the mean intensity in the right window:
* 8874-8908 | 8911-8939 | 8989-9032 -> -2.0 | 23.2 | 24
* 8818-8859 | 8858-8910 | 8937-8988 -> 3.7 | 23.9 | 27.2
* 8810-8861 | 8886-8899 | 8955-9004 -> 1.1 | 24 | 27.5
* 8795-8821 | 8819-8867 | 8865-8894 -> -0.2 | 23.8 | 23.7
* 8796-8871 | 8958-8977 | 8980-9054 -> -3.2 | 23.9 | 24.6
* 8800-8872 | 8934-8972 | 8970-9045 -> -1.8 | 23.9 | 25.3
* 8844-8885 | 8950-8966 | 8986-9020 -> -1.8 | 23.5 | 24.5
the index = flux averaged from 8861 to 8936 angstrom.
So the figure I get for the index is 23.9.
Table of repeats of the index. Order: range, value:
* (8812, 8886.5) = 23.8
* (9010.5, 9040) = 23.9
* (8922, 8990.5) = 26.7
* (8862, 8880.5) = 23.6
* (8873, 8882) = 23.3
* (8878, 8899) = 23.3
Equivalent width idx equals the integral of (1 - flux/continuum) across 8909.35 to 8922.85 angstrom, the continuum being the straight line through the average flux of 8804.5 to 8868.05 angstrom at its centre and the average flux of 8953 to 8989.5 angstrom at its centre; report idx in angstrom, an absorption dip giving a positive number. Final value 0.44 angstrom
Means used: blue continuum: 23.9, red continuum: 28.6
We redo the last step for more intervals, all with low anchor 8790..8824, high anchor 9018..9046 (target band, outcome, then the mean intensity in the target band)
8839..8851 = 0.08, 23.6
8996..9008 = 0.11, 23.6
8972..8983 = -2.60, 29.5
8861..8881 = 0.18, 23.6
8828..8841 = -0.37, 24.4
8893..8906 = 0.52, 22.8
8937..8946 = -0.21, 24.4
